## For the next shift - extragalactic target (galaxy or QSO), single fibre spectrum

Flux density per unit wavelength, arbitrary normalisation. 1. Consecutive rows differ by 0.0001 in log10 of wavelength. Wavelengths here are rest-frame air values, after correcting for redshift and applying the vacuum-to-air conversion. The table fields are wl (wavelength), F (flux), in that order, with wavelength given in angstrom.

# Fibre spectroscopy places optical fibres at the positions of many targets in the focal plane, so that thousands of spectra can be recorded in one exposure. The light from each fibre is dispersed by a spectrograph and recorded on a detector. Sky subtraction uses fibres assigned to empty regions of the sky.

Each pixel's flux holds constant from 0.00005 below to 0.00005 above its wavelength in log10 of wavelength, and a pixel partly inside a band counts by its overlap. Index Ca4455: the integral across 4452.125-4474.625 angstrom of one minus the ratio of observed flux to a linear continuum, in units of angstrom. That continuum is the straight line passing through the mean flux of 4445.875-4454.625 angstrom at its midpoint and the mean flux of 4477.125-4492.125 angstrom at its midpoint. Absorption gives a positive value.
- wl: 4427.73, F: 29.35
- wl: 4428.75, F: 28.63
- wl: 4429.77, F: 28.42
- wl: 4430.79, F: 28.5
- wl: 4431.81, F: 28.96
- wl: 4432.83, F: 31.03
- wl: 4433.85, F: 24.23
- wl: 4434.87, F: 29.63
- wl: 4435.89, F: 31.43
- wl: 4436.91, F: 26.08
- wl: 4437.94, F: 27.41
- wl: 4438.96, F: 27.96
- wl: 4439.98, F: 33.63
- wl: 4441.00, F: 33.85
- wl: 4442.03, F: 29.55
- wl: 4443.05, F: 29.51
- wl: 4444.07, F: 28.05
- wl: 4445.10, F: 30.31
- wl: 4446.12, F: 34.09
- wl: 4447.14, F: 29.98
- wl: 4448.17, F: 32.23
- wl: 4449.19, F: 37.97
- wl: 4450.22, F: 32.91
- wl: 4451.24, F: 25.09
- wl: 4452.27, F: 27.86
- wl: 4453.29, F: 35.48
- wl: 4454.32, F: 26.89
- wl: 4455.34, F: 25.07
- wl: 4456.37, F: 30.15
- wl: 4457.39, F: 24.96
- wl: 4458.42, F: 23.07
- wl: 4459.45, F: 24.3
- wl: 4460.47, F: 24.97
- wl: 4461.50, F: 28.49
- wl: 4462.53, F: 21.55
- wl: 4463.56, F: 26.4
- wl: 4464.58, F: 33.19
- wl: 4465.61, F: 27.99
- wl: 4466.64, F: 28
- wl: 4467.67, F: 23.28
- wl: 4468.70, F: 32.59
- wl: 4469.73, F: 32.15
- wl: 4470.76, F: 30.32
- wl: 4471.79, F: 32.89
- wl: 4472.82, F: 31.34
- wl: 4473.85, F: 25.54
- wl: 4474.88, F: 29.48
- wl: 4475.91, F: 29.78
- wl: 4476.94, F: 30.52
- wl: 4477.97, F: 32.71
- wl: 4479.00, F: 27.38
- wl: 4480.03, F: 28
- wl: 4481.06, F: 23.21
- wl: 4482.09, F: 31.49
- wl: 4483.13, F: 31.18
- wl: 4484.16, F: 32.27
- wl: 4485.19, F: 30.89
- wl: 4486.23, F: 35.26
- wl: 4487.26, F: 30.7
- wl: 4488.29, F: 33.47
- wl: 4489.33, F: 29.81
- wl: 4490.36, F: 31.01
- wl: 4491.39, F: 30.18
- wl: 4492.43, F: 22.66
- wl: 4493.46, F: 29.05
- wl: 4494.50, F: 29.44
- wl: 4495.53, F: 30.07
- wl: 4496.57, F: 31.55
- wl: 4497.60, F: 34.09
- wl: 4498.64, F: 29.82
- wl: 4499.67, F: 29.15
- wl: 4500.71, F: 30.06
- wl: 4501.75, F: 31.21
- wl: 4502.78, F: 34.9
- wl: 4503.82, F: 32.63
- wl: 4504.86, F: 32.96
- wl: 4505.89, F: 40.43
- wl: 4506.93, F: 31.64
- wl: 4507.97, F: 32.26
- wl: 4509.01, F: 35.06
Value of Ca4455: 2.2 angstrom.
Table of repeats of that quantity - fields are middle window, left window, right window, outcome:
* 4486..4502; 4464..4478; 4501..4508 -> 1.0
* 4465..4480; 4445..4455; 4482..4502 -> 0.7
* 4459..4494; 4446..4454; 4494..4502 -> 2.2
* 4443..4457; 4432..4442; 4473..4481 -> -0.5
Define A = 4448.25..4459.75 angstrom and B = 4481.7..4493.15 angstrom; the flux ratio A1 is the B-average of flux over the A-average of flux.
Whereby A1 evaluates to 1.07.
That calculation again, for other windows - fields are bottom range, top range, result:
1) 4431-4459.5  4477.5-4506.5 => 1.05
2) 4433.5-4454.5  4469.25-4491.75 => 1.01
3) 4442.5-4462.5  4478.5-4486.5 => 1.03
